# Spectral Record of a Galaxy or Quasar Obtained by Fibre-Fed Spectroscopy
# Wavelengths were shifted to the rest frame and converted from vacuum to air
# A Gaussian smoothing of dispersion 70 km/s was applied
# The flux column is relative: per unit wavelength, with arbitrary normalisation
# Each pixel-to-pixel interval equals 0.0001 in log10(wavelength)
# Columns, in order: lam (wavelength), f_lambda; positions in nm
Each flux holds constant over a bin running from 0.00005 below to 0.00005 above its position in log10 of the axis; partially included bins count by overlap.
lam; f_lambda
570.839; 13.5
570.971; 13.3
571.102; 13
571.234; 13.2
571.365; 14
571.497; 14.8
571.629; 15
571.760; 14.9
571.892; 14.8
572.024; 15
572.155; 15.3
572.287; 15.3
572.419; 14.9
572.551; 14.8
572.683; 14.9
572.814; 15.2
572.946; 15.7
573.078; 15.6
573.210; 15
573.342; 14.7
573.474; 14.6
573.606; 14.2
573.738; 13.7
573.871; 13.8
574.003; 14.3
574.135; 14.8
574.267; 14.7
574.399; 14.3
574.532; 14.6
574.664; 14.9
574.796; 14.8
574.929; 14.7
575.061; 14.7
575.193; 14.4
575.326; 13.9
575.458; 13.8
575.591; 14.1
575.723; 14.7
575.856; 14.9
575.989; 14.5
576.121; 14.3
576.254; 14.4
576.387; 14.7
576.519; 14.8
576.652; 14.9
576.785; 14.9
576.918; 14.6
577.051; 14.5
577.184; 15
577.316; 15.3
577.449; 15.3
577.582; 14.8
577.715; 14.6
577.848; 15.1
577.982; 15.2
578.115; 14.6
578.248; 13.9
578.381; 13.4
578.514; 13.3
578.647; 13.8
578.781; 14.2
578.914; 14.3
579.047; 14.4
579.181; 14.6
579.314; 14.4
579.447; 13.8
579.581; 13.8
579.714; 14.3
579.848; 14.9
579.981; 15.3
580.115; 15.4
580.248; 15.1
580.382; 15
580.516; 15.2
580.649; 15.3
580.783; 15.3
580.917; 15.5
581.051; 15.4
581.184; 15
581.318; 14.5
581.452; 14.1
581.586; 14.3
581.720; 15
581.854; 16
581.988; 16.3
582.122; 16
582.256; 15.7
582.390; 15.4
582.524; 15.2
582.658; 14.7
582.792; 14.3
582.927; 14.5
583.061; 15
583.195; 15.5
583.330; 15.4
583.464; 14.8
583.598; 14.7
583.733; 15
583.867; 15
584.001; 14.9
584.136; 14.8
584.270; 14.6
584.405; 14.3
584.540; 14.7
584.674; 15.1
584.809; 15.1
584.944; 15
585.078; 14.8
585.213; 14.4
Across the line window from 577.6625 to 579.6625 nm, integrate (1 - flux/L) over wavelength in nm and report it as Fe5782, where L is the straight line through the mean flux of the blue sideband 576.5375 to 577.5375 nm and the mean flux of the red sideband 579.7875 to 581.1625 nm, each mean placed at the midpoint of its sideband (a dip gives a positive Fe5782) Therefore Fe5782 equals 0.11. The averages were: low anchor 14.9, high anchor 15.2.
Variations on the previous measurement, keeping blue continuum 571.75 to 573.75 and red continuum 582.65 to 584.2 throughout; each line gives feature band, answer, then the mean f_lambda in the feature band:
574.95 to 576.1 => 0.04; 14.4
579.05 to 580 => 0.03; 14.4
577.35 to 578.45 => 0.02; 14.6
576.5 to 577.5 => 0.00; 14.9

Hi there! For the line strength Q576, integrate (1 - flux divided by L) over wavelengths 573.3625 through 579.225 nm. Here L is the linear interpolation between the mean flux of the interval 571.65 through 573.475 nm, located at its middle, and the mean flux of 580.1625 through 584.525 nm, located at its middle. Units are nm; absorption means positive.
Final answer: 0.23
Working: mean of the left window 15.1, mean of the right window 15.1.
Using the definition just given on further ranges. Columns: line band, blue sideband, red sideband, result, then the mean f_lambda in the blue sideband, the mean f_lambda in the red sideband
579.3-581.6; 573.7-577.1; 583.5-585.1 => -0.02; 14.5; 14.8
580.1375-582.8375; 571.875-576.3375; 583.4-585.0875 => -0.07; 14.7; 14.8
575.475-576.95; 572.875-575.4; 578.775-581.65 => 0.01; 14.6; 14.7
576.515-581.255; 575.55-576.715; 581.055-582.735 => 0.06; 14.6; 15.2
